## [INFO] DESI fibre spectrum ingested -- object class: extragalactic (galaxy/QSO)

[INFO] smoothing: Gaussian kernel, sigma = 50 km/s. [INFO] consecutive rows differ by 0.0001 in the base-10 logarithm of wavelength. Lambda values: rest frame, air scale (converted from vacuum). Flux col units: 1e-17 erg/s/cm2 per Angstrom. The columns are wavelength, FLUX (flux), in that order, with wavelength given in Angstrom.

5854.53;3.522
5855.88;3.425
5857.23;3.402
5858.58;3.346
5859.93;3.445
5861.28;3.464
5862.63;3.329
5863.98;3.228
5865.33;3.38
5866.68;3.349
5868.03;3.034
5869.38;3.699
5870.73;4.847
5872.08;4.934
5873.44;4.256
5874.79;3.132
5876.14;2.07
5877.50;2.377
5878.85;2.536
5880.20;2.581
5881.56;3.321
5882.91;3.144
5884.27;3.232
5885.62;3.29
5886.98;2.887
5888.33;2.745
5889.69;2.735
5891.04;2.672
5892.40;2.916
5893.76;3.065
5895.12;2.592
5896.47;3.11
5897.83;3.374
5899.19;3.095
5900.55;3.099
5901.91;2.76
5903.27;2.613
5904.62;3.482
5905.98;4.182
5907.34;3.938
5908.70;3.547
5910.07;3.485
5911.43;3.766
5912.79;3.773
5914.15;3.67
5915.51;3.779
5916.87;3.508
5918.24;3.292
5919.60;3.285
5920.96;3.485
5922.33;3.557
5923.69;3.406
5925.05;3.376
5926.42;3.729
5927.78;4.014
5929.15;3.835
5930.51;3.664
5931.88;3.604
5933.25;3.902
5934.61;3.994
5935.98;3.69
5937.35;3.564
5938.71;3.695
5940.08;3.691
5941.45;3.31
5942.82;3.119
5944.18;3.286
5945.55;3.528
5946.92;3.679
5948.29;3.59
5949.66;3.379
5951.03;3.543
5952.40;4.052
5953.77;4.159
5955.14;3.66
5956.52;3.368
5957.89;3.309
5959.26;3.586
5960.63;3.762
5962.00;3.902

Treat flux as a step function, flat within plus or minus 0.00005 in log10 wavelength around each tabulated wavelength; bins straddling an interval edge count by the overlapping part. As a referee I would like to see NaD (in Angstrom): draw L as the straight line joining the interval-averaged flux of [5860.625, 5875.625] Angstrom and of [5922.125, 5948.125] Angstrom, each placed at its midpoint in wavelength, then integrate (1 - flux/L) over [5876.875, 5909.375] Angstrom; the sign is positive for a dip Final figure 5.3 Angstrom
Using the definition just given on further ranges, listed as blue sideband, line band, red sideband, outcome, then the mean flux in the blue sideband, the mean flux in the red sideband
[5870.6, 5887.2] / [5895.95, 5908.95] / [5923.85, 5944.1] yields 0.4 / 3.24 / 3.64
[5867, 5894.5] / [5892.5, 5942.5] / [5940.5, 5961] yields -1.7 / 3.17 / 3.55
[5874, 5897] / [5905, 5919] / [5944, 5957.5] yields -2.3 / 2.85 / 3.63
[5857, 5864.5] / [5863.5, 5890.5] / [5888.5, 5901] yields -0.5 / 3.37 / 2.95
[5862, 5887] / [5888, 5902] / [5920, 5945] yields 2.0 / 3.31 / 3.6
